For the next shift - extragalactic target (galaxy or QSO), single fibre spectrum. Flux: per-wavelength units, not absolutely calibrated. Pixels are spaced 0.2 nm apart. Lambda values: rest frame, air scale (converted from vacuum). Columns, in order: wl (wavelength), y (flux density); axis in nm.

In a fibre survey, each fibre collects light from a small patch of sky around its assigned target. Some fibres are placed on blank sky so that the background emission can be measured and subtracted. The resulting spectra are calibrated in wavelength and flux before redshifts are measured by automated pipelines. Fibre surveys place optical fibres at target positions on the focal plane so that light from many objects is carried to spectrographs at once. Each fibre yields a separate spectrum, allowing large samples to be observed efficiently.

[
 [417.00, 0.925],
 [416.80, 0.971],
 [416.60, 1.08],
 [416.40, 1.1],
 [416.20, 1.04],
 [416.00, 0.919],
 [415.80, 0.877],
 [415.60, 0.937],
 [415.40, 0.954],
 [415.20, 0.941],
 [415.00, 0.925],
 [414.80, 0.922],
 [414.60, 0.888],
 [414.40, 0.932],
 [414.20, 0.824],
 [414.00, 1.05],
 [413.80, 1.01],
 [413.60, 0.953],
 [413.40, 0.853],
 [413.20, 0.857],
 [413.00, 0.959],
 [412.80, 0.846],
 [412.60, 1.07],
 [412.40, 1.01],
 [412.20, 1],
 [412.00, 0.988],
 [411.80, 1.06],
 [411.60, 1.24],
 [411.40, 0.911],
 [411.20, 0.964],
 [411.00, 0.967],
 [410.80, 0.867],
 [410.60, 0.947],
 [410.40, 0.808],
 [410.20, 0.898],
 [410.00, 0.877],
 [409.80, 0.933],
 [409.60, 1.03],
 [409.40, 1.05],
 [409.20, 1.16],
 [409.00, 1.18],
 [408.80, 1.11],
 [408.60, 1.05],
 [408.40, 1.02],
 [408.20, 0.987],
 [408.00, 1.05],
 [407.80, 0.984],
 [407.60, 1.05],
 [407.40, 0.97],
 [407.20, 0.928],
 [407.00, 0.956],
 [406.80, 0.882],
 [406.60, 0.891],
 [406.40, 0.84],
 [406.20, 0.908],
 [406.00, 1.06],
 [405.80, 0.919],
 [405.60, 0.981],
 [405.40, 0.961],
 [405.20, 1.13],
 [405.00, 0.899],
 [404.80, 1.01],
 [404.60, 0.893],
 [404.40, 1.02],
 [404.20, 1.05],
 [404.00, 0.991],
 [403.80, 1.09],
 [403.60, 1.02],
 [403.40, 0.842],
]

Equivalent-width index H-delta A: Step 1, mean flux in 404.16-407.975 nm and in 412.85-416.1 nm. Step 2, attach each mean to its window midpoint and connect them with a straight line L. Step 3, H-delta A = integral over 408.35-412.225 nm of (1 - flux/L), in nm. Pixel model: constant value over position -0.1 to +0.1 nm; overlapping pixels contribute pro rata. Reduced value -0.24 nm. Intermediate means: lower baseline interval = 0.965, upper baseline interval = 0.924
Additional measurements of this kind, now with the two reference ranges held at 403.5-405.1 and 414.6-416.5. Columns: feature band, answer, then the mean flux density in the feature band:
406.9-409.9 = -0.15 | 1.03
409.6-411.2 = 0.10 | 0.912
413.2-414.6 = 0.05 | 0.928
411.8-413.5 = 0.02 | 0.954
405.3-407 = 0.10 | 0.932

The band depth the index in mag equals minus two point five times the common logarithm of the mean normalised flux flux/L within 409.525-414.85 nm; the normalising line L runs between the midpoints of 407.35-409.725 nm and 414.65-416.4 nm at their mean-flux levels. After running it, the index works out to 0.05 mag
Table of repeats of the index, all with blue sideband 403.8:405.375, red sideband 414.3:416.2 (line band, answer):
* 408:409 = -0.09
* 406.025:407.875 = 0.05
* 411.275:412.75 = -0.09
